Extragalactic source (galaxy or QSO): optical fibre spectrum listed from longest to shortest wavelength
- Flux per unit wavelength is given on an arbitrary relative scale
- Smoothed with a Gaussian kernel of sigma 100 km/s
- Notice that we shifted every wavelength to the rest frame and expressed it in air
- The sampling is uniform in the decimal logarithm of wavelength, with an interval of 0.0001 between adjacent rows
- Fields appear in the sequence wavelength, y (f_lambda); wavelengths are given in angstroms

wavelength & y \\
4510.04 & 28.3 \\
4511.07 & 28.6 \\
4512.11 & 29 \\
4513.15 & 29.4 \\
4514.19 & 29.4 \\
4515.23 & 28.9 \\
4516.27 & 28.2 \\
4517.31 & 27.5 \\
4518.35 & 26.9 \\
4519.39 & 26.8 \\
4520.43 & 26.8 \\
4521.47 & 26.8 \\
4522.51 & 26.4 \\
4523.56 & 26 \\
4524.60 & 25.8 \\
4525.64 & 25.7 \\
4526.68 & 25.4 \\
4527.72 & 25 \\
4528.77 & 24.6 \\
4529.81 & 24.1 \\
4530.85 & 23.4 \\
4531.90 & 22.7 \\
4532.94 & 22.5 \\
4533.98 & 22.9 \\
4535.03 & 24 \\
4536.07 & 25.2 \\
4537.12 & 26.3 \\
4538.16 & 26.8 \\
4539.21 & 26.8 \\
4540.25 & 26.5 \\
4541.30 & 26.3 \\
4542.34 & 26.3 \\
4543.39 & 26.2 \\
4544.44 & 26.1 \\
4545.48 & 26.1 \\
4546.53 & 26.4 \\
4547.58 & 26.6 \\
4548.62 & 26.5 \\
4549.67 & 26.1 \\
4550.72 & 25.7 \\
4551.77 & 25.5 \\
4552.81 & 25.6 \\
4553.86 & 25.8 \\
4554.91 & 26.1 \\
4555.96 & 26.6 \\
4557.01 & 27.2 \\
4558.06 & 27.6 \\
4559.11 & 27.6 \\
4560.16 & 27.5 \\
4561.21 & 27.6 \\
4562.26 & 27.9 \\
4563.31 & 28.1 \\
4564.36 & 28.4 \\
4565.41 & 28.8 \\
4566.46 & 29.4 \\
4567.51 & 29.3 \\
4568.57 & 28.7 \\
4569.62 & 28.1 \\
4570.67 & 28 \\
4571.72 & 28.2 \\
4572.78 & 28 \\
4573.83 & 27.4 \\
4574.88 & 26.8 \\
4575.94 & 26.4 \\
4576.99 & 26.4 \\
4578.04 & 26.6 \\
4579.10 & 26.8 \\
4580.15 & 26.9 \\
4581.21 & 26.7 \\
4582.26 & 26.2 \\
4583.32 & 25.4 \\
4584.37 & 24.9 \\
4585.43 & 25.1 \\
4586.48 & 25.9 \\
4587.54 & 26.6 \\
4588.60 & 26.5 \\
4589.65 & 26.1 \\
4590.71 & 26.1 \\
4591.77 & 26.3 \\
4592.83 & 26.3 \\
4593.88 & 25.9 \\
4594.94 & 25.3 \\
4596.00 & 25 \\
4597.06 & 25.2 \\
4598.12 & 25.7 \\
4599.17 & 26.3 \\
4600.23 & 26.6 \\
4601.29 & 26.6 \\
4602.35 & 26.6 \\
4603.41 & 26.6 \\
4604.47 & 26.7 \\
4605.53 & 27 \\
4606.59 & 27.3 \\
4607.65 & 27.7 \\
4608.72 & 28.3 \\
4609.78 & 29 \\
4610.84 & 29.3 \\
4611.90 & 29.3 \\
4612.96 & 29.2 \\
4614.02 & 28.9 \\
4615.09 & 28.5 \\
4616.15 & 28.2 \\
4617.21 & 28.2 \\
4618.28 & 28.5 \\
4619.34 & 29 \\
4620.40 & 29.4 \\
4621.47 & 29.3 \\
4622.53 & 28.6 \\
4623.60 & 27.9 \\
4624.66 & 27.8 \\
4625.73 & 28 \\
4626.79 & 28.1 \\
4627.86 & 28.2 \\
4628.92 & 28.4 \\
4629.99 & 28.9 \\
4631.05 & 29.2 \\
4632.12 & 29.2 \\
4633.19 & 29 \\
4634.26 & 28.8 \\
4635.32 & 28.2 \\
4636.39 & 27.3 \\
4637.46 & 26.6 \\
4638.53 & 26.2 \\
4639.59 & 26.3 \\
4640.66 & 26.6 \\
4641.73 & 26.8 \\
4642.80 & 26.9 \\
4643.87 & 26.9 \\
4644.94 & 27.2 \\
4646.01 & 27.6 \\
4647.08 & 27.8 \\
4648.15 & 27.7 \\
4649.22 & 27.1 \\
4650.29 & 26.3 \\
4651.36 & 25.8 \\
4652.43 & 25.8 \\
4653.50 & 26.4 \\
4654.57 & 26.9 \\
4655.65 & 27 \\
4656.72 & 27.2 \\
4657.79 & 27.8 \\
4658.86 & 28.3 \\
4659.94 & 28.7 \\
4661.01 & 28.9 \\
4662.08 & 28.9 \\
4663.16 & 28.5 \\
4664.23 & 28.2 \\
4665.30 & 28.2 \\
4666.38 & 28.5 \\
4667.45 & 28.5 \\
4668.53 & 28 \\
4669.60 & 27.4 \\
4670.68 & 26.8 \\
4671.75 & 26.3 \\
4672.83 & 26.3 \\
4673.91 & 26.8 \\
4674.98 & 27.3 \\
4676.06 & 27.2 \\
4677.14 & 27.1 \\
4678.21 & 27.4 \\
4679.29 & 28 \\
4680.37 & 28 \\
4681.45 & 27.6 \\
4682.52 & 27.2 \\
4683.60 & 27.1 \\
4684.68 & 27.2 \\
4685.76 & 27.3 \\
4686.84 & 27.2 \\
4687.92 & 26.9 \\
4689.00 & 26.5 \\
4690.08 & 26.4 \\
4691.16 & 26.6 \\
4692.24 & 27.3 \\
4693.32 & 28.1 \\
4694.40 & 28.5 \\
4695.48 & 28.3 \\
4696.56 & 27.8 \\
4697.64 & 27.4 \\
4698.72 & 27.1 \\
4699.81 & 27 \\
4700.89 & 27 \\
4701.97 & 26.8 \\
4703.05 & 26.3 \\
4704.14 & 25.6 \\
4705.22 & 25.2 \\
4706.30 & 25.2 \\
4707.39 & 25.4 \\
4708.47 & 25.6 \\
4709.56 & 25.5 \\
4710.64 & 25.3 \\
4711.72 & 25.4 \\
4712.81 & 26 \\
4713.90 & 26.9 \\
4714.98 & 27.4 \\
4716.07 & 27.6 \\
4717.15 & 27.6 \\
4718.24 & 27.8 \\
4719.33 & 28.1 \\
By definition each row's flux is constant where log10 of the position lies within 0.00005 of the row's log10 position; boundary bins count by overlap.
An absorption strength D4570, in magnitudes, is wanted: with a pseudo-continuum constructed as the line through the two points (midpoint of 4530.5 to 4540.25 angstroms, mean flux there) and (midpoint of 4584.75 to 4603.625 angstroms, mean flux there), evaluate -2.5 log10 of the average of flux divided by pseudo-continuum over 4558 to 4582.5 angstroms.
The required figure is -0.09 mag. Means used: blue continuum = 24.6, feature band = 27.7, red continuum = 26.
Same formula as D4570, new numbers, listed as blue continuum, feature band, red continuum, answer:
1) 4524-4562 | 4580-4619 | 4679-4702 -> -0.021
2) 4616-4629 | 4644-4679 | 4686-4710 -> 0.005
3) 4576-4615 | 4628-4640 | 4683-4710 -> -0.052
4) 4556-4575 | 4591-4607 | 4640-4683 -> 0.064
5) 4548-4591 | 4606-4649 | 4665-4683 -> -0.034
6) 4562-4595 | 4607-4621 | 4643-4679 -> -0.059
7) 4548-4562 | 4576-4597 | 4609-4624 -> 0.068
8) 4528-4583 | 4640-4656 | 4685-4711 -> -0.009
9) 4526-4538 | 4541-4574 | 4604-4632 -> -0.068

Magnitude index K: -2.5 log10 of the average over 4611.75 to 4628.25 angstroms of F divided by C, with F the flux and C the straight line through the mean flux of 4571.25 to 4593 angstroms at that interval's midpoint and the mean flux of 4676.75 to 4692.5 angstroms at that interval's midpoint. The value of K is -0.07 mag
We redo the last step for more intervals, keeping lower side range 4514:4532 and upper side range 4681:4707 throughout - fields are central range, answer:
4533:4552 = 0.017 mag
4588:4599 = 0.026 mag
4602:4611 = -0.040 mag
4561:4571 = -0.084 mag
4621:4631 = -0.070 mag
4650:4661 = -0.014 mag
